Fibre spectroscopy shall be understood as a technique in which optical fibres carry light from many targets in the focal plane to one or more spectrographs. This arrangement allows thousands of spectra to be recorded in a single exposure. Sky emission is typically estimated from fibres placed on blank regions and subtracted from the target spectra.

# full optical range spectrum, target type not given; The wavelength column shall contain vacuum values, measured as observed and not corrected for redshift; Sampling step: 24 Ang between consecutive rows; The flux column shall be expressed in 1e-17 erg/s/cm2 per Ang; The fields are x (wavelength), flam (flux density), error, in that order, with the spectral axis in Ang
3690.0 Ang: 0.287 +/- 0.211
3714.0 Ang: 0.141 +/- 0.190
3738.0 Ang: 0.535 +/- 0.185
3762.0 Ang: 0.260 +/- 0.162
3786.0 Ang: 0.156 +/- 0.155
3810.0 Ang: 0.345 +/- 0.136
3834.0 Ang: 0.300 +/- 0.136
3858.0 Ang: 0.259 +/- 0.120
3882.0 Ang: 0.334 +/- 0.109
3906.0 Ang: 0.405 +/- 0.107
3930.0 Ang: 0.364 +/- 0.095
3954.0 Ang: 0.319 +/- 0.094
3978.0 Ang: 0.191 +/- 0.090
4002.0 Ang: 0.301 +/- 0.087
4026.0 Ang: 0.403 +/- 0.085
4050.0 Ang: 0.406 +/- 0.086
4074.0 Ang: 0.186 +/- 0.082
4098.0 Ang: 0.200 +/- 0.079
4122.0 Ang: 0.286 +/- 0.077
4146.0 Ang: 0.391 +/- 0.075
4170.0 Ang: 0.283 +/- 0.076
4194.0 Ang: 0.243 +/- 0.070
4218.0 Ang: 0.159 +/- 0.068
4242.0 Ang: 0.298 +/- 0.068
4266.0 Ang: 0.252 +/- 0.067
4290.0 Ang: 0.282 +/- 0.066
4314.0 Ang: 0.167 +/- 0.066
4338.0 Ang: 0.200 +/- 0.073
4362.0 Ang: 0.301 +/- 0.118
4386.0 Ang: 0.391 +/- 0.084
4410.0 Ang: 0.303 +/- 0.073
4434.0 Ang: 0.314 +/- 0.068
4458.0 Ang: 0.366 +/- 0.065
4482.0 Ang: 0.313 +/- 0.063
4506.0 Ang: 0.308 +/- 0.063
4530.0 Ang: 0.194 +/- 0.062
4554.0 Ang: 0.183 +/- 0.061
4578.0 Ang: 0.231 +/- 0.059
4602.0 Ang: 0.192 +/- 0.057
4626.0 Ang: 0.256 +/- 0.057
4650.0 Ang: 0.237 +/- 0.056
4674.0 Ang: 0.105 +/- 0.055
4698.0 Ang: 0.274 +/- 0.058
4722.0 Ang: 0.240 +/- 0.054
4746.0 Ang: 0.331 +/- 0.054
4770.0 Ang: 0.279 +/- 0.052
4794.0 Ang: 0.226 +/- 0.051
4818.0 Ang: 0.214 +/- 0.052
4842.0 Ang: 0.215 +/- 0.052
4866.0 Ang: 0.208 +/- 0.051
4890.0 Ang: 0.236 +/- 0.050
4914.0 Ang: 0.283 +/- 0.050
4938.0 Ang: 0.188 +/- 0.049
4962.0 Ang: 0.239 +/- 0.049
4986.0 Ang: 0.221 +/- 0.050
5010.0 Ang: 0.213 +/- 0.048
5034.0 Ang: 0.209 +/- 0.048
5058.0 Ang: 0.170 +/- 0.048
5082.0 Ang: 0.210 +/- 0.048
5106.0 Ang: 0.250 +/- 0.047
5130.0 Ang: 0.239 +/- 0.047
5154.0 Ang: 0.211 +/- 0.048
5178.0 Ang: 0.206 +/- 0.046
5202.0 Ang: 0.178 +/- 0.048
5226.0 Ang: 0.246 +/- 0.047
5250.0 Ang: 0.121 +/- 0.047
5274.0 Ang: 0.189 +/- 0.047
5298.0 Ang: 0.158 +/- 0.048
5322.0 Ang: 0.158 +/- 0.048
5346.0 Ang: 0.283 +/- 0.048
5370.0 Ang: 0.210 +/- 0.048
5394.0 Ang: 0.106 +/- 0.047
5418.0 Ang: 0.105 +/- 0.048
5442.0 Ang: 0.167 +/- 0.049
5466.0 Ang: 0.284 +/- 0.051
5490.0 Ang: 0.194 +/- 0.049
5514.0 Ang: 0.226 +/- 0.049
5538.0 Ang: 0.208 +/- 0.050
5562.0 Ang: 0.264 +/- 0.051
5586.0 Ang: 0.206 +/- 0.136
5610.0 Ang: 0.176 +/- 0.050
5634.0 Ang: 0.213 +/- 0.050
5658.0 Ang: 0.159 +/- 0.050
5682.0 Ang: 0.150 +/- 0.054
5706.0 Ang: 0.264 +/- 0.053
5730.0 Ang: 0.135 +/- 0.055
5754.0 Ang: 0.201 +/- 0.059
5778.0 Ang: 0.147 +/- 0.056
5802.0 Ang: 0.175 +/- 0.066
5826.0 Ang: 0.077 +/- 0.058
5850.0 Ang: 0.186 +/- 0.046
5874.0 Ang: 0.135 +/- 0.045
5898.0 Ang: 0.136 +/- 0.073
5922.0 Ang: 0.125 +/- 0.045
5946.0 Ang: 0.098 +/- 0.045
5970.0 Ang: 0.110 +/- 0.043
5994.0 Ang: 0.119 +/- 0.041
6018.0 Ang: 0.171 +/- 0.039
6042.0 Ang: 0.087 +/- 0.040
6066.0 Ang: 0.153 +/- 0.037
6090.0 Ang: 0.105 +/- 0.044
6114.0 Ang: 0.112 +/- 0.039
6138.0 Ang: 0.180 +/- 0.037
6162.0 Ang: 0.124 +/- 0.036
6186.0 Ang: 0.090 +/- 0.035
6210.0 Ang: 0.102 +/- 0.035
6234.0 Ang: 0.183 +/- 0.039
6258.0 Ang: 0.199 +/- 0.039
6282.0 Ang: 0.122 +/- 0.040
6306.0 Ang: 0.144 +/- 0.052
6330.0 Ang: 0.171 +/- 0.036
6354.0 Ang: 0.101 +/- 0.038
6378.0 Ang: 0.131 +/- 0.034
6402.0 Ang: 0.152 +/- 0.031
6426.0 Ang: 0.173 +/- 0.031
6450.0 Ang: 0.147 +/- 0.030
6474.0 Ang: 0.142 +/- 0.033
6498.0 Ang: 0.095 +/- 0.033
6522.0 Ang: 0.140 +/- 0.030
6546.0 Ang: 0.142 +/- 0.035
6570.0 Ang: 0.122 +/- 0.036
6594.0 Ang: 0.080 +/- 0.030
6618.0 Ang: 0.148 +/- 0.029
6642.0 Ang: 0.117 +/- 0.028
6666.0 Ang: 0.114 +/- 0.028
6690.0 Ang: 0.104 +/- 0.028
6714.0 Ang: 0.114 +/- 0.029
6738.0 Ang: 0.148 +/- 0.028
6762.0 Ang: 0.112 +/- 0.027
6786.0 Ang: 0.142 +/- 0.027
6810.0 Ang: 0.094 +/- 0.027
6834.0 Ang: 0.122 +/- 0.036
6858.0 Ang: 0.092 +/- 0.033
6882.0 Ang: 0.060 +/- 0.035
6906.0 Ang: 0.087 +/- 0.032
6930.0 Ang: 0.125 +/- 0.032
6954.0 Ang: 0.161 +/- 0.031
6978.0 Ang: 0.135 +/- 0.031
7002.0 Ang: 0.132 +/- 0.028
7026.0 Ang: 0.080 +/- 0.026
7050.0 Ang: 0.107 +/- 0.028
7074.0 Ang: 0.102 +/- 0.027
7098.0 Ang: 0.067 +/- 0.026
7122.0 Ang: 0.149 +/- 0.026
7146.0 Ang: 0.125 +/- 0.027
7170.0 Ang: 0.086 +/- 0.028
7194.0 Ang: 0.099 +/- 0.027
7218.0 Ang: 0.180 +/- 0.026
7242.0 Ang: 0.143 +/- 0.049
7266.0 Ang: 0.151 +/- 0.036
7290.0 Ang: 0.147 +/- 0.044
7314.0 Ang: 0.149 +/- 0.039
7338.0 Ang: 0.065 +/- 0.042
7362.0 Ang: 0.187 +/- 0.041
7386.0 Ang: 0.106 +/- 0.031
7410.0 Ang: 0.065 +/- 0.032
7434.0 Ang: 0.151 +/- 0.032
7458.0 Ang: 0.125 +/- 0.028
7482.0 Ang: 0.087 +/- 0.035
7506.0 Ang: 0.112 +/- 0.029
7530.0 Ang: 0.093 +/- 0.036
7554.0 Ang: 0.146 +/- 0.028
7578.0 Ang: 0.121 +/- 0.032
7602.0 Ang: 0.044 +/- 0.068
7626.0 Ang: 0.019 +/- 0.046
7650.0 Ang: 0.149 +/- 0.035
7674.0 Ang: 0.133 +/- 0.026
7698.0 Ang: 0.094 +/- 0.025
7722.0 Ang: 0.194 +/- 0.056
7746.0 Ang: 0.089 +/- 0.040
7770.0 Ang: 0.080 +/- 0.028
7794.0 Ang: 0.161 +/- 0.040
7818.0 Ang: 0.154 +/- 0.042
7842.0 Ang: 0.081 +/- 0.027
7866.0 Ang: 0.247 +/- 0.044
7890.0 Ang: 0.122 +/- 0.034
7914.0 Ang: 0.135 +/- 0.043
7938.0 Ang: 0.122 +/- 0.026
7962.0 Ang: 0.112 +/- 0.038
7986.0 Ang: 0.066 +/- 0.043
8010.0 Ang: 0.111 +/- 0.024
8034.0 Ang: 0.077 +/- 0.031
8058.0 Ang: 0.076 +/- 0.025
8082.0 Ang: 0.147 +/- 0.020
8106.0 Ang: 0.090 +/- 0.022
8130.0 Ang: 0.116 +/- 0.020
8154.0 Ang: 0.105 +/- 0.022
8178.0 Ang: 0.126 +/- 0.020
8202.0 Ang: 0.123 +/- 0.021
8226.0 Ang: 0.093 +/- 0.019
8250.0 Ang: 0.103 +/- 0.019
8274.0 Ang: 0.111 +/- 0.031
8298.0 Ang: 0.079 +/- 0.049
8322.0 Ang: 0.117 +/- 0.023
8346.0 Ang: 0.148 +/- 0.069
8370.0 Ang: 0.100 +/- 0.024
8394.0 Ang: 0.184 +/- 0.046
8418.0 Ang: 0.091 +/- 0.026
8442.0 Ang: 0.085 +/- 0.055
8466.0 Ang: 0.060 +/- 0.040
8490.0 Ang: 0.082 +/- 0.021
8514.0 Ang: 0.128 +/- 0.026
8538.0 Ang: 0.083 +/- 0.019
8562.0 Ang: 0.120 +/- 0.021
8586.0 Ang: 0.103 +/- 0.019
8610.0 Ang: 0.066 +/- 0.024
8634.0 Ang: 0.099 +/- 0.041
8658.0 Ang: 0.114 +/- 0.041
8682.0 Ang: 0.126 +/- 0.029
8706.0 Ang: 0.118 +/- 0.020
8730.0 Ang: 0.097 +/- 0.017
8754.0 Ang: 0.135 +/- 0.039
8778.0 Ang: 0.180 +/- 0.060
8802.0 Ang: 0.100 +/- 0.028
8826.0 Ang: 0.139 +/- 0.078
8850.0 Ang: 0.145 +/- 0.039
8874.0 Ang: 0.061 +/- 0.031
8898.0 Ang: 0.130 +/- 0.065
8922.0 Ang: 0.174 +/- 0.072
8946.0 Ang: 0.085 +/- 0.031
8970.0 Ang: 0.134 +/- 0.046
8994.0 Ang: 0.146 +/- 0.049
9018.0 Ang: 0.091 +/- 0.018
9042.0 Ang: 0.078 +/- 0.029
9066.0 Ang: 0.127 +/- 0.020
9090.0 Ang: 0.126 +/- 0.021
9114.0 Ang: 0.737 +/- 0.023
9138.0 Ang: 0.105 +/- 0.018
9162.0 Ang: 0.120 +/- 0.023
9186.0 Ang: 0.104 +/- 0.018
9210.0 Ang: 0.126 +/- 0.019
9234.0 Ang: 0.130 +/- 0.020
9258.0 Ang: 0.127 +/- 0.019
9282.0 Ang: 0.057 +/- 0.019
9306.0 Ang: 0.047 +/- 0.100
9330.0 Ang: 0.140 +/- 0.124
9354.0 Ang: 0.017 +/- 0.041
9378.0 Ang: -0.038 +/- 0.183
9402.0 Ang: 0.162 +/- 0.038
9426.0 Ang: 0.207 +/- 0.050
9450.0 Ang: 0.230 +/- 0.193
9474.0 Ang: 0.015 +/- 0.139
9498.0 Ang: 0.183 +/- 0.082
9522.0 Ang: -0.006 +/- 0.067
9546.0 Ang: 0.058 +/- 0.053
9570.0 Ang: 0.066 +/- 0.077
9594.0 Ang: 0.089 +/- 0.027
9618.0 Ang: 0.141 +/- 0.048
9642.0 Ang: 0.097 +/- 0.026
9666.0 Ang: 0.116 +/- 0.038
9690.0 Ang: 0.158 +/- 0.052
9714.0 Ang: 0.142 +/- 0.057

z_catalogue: 1.444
